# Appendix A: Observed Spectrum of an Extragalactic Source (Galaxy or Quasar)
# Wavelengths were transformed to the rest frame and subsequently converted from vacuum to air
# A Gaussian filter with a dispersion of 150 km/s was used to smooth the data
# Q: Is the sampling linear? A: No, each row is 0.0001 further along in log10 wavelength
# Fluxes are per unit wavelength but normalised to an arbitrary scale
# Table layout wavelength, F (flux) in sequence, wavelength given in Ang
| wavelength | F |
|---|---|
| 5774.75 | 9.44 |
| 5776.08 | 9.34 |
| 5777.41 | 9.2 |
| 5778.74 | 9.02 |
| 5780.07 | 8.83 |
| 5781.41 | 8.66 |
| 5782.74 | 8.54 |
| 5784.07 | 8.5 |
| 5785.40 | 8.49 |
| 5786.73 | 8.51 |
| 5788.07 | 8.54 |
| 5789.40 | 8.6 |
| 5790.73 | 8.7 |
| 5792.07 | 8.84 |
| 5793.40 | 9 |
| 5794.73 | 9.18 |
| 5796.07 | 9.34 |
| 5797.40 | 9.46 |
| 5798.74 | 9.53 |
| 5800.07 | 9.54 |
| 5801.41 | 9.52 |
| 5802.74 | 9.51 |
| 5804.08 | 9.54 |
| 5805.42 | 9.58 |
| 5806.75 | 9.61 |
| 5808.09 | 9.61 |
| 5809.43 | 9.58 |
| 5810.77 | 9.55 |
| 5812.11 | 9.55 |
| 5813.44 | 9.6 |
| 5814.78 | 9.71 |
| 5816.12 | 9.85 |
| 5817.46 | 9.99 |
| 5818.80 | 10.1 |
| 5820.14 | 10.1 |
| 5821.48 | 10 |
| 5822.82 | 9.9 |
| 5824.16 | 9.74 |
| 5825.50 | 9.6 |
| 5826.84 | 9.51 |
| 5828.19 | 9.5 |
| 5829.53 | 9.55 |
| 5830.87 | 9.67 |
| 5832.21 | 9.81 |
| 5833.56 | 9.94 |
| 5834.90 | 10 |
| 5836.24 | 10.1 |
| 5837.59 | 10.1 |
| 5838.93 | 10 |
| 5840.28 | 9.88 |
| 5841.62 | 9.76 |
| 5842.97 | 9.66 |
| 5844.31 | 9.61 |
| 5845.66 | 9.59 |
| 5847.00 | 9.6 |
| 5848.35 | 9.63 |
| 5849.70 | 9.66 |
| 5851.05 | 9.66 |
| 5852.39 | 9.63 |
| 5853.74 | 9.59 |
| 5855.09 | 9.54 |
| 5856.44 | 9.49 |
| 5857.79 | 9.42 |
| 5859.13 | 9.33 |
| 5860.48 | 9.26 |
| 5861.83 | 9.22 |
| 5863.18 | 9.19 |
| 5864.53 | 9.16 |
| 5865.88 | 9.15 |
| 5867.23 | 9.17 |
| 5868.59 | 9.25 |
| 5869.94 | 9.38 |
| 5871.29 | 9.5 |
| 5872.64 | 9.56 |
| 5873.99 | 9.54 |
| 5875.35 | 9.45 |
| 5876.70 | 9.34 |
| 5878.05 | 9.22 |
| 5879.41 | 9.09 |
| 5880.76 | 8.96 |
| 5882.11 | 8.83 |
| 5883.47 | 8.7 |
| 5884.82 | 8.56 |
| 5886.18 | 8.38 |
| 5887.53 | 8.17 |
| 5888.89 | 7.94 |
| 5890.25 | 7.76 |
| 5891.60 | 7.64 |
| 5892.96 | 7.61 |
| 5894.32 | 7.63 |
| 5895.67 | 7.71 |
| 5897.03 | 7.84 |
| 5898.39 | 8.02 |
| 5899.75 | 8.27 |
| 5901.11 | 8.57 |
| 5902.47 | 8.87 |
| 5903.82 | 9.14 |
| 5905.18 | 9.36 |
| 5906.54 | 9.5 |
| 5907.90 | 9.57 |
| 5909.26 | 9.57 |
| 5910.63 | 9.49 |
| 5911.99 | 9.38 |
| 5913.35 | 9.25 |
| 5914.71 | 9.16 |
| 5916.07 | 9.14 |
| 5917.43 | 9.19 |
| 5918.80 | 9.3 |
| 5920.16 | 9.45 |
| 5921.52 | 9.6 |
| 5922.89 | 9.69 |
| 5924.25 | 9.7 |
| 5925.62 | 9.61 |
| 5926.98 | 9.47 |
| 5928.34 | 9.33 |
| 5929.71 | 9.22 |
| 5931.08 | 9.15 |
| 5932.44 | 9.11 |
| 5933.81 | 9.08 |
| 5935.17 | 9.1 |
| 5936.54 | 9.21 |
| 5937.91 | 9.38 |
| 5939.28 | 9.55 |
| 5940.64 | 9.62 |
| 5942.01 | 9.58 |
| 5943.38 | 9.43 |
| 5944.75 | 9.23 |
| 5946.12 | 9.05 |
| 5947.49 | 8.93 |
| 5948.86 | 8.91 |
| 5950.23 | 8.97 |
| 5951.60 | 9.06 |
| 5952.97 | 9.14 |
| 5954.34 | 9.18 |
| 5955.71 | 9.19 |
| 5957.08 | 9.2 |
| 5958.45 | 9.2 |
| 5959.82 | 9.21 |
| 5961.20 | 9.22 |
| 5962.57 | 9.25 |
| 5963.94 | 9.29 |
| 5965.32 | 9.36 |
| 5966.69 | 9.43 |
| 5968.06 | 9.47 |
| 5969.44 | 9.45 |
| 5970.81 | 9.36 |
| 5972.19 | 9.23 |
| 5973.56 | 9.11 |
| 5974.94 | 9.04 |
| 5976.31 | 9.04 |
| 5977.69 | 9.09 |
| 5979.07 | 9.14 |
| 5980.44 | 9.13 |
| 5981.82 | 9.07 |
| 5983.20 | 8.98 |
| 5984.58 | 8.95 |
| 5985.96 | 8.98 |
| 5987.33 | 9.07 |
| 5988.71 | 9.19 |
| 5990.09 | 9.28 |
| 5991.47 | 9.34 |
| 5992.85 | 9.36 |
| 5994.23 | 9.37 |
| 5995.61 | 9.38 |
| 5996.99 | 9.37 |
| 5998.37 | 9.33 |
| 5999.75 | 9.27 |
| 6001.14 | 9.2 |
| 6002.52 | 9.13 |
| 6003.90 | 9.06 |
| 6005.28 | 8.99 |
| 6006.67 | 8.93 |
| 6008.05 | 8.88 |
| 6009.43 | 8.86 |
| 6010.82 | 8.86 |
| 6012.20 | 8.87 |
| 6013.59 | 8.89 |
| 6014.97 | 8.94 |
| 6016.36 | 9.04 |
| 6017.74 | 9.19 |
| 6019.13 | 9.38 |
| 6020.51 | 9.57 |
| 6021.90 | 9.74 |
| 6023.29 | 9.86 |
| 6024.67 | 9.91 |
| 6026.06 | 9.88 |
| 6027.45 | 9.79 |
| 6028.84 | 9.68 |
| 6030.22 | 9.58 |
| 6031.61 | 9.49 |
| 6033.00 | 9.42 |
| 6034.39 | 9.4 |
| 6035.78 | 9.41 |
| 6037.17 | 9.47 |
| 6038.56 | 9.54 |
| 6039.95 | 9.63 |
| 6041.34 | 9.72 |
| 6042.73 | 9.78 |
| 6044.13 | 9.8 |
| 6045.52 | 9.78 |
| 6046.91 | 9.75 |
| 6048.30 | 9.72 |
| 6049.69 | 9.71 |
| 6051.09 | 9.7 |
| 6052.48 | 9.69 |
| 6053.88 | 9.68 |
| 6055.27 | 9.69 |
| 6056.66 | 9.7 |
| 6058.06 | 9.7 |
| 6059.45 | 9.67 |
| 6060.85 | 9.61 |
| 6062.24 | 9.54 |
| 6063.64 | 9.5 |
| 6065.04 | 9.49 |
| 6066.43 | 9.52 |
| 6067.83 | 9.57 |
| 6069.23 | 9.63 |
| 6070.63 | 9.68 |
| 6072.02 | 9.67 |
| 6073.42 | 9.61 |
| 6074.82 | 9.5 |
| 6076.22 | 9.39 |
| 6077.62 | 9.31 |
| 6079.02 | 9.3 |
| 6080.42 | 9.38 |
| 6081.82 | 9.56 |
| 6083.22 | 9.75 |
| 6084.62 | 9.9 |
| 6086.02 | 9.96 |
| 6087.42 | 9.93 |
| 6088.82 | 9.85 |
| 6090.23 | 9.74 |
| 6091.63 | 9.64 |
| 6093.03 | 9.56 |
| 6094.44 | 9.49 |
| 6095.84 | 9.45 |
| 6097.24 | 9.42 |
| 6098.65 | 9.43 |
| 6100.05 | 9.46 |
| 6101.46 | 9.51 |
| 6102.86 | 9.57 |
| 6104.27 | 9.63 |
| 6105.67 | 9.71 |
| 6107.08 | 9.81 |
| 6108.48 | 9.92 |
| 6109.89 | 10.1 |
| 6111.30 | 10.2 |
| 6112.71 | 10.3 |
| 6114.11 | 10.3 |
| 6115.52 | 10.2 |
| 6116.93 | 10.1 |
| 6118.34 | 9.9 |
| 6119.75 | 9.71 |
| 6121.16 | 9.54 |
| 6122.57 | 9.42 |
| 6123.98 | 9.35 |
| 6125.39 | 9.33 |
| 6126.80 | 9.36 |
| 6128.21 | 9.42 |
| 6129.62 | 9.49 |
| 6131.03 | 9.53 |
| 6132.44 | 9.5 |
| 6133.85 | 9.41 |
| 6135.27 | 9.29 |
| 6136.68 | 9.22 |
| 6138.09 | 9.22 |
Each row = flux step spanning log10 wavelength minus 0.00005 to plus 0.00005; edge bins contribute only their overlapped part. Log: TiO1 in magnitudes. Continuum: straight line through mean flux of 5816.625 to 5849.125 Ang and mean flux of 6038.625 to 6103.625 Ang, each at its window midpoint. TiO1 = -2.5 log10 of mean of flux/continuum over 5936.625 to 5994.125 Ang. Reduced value 0.06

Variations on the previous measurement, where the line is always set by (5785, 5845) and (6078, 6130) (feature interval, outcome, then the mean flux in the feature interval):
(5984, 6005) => 0.05 mag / 9.22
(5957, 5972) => 0.04 mag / 9.31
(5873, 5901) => 0.14 mag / 8.45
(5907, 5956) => 0.03 mag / 9.31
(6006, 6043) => 0.03 mag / 9.4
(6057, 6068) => 0.01 mag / 9.58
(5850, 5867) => 0.02 mag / 9.39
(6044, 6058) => -0.01 mag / 9.72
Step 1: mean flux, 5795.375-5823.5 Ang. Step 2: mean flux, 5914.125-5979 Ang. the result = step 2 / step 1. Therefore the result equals 0.96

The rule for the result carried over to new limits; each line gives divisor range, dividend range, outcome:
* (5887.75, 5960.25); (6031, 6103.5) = 1.06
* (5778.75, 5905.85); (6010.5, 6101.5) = 1.04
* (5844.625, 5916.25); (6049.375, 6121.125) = 1.08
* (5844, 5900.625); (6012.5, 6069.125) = 1.07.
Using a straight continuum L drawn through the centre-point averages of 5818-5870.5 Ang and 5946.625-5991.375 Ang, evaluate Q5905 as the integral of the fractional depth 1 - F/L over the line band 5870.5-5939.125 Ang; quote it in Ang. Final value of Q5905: 3.1 Ang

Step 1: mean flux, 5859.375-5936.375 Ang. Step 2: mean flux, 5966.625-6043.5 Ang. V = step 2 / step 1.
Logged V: 1.0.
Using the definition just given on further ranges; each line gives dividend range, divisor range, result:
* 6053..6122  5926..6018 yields 1.06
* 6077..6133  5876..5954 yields 1.08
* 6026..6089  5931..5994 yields 1.05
